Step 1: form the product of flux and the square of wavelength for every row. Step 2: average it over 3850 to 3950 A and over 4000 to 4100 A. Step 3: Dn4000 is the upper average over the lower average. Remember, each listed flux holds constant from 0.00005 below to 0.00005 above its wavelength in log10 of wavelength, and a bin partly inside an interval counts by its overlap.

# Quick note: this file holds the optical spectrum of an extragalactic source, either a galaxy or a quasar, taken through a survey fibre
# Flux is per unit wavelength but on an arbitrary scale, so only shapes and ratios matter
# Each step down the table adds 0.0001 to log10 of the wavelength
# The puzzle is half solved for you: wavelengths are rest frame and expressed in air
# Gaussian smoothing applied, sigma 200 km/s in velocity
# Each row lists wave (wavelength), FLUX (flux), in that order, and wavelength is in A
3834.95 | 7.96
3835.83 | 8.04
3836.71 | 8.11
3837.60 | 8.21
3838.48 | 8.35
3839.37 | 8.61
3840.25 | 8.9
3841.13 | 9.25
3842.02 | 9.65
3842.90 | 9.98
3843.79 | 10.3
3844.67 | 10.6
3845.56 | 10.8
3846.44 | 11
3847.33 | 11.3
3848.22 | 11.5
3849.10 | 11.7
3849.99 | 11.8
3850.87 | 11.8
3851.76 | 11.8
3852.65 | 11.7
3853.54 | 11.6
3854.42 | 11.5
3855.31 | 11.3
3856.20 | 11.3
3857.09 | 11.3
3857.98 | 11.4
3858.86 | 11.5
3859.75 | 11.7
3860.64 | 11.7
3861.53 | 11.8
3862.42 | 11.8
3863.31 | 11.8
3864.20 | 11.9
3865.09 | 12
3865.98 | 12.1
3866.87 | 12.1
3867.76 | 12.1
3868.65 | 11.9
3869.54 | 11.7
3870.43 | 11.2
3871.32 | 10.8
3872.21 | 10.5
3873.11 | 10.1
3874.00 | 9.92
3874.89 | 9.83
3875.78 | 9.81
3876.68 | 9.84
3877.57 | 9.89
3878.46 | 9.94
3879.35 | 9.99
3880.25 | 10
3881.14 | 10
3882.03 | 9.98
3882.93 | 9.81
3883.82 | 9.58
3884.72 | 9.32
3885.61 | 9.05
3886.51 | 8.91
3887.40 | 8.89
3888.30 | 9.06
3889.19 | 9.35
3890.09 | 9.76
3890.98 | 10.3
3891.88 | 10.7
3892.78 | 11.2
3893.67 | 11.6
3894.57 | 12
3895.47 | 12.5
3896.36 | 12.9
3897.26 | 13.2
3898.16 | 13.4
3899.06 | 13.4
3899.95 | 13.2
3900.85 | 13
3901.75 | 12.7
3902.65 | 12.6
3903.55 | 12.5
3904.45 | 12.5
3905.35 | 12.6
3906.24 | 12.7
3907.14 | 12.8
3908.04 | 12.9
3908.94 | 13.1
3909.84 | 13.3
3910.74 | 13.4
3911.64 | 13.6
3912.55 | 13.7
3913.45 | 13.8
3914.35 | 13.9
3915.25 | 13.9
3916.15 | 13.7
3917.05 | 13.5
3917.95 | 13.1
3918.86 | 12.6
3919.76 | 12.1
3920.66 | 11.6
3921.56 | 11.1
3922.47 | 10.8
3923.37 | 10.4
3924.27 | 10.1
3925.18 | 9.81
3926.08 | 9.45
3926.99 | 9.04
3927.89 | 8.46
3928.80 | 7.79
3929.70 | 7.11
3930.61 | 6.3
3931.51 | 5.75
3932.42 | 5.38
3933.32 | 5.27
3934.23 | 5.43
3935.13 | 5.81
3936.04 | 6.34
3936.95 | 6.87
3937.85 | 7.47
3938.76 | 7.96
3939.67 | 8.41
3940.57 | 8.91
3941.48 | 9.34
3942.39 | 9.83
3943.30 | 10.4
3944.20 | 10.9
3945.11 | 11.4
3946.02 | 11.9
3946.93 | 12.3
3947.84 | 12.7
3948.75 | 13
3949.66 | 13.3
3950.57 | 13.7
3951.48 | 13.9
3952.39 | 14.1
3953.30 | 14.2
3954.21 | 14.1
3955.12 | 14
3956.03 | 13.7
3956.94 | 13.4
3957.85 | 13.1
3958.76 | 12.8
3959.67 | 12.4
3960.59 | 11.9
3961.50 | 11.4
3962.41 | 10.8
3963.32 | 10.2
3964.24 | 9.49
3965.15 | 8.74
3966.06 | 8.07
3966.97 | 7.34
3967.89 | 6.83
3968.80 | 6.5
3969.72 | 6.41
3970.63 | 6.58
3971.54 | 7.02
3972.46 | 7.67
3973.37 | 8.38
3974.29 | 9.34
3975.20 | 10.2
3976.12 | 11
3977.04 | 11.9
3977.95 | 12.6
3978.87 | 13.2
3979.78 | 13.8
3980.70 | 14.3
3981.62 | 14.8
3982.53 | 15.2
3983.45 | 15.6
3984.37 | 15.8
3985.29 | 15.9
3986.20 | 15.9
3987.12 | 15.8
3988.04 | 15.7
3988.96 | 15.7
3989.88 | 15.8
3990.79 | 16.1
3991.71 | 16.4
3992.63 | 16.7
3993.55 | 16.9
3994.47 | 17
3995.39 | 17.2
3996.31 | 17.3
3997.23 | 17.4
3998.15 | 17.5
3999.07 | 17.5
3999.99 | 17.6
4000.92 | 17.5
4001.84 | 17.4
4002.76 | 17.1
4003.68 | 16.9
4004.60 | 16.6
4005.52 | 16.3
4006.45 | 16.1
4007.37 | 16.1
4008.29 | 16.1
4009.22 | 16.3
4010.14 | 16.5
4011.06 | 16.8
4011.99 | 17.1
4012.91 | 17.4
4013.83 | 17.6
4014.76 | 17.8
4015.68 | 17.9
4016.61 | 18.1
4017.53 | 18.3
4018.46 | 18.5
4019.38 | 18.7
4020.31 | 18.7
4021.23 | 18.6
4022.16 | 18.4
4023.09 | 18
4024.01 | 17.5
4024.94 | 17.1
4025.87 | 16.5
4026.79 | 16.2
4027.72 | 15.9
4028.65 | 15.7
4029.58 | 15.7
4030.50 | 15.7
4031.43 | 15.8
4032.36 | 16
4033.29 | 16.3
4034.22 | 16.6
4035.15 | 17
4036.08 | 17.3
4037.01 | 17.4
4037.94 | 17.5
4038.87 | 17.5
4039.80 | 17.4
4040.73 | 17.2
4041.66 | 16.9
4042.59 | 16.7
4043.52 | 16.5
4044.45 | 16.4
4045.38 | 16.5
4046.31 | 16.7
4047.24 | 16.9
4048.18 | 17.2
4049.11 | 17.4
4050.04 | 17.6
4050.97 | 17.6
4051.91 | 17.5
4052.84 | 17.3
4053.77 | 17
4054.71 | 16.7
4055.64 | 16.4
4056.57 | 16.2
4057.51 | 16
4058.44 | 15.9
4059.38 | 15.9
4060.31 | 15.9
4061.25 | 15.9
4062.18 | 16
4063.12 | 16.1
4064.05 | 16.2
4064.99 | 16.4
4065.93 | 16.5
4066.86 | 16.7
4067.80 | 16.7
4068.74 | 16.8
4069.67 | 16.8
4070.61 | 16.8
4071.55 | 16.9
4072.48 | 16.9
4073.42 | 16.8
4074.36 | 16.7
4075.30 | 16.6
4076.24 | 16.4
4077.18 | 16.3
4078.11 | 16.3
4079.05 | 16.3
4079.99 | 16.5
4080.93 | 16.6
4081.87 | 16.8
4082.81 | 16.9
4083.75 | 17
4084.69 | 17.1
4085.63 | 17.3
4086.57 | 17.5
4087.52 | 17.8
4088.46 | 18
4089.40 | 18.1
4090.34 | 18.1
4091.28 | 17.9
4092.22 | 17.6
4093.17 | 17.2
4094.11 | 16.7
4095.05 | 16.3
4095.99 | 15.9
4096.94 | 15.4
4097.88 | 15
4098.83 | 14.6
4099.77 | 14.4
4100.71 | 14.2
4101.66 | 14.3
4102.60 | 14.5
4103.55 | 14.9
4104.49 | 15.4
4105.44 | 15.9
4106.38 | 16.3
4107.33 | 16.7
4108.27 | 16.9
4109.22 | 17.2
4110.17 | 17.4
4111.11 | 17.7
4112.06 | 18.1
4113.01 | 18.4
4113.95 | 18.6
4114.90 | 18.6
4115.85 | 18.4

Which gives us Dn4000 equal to 1.67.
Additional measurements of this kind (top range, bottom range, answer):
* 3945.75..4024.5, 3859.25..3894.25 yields 1.44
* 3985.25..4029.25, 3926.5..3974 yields 1.81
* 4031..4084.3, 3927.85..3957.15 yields 1.77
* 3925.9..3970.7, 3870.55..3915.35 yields 0.89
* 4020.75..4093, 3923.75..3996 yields 1.57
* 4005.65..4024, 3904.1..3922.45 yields 1.42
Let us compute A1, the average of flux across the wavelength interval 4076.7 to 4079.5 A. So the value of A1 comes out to 16.3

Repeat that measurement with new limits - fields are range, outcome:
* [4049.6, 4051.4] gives 17.6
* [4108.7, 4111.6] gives 17.4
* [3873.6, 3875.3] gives 9.89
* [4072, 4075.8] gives 16.7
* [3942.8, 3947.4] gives 11.4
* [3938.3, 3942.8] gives 8.87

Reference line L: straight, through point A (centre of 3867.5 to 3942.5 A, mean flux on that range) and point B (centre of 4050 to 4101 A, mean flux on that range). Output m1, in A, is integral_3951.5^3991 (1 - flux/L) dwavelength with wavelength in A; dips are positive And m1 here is 2.7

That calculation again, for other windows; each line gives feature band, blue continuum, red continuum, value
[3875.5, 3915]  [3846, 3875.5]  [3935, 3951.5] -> -2.3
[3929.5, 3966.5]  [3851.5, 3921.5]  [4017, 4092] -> 8.9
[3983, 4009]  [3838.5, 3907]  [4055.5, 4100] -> -3.9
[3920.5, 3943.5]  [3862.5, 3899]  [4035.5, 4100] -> 7.7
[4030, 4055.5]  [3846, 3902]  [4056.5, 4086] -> -1.9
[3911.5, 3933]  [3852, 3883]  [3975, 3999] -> 3.8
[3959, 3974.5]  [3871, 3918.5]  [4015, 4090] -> 5.7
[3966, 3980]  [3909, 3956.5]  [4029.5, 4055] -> 4.2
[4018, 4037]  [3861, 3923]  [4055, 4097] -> -2.1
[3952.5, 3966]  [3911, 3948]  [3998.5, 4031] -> 0.3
